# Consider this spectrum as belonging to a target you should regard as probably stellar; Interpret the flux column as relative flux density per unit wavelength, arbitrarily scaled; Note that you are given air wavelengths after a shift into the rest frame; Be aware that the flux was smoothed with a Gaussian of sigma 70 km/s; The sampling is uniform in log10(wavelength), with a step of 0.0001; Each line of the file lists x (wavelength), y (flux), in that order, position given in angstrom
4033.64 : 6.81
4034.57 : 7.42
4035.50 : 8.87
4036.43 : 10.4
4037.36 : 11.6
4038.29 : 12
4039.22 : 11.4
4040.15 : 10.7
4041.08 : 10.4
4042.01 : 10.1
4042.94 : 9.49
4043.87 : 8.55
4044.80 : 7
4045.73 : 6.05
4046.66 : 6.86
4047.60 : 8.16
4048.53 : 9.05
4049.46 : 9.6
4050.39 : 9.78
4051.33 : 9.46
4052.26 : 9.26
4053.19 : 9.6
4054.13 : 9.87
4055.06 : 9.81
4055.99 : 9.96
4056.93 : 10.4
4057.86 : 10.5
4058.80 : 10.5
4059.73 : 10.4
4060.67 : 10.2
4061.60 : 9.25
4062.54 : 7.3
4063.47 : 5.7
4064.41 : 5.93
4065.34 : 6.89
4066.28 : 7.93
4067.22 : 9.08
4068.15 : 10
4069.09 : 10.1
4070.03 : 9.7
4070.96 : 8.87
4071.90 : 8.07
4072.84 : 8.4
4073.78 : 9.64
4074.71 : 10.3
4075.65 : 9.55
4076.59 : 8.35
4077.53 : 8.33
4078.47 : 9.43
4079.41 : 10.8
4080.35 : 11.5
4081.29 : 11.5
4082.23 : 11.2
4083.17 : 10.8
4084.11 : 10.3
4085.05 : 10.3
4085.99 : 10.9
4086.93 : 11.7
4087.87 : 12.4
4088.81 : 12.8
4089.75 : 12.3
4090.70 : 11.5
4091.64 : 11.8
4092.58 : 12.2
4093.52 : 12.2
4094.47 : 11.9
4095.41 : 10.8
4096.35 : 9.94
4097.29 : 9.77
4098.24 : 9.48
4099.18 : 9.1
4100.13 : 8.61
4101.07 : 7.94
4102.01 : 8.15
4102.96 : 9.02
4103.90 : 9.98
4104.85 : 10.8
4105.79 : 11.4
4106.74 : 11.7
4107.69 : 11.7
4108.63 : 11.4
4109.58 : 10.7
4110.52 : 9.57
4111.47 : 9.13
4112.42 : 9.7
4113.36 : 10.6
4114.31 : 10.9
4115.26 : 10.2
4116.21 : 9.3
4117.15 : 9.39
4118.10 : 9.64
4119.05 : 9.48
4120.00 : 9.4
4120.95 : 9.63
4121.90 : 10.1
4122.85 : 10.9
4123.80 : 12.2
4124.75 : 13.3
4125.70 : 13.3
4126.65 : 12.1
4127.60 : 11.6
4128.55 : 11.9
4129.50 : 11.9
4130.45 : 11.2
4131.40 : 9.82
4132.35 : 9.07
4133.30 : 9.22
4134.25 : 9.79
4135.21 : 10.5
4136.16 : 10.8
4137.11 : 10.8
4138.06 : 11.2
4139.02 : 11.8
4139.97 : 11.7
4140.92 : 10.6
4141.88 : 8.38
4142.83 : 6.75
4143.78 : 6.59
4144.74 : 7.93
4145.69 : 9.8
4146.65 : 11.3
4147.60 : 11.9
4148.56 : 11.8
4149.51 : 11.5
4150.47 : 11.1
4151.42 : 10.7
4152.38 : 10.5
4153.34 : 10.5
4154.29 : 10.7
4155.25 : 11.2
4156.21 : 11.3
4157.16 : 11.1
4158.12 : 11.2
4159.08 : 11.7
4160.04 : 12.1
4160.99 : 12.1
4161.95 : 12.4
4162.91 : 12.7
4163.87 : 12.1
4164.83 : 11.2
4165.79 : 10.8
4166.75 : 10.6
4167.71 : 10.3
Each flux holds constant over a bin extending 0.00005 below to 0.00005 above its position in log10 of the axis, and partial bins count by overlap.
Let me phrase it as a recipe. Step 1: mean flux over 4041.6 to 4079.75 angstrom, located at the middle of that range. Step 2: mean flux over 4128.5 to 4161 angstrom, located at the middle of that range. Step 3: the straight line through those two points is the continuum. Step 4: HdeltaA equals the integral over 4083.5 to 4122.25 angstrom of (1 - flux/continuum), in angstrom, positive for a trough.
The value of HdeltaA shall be -2.7 angstrom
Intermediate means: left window 8.97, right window 10.5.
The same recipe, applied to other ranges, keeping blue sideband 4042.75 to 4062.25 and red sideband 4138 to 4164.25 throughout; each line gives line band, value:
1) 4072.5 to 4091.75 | -1.9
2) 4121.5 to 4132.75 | -1.2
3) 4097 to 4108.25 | 0.2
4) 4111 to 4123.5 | 0.4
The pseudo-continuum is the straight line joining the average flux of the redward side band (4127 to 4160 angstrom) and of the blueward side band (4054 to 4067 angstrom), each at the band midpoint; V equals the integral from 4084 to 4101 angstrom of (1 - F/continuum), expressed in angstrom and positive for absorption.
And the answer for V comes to -2.5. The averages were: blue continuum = 8.88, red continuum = 10.6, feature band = 10.9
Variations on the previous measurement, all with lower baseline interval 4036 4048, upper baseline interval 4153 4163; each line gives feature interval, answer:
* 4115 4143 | 1.08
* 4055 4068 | 1.25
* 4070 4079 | 0.88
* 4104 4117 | 0.20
